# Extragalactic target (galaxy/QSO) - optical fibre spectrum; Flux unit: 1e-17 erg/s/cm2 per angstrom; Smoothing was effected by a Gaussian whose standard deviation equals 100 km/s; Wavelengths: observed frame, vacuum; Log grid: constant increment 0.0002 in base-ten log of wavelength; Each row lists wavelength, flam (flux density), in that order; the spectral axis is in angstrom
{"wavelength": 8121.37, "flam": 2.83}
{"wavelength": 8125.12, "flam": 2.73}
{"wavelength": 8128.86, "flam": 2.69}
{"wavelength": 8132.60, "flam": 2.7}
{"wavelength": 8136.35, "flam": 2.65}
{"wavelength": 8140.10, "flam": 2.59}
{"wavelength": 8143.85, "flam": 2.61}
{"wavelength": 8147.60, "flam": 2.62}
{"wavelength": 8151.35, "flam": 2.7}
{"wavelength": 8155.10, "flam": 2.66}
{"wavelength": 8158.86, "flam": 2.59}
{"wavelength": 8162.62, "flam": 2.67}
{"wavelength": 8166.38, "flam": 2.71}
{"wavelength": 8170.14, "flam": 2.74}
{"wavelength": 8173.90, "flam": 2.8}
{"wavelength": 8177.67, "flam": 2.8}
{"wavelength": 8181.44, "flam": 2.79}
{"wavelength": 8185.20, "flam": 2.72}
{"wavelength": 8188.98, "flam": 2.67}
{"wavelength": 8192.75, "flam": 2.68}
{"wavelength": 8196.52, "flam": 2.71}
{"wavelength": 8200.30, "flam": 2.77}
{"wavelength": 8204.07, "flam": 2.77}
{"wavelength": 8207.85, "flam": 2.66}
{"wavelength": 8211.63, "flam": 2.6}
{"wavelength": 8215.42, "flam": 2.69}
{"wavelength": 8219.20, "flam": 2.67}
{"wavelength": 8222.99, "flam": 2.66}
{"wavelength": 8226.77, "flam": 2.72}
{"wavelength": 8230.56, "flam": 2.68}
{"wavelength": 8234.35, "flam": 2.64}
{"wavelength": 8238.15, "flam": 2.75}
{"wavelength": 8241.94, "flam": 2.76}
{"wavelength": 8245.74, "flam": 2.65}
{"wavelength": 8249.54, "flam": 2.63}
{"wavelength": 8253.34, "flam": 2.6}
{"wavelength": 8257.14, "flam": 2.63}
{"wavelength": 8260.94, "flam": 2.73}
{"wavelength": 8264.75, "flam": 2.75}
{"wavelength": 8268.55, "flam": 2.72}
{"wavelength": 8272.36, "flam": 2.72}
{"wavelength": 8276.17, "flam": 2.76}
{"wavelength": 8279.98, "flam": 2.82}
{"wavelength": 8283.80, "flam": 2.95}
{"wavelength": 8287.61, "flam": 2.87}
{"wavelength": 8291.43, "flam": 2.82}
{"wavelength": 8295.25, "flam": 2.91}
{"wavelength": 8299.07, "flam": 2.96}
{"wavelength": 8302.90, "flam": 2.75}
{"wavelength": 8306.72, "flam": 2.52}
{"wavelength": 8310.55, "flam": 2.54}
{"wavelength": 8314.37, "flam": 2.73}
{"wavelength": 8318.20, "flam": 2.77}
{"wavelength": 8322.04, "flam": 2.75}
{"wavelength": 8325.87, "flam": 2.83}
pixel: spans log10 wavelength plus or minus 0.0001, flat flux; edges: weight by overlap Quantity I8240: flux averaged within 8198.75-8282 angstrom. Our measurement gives 2.7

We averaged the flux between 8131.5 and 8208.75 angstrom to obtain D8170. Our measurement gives 2.7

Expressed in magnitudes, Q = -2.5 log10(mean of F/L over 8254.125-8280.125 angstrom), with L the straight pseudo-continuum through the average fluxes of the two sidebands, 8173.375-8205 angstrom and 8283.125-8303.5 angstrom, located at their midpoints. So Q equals 0.05 mag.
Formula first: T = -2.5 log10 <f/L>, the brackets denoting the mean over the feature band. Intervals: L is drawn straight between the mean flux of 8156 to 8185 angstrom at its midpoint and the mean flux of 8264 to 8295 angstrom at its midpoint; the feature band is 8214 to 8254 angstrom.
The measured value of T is 0.04 mag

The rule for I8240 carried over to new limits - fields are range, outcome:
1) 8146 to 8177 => 2.69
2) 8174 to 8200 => 2.73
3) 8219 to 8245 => 2.7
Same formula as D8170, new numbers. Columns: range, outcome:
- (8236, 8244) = 2.75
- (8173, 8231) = 2.71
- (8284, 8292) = 2.87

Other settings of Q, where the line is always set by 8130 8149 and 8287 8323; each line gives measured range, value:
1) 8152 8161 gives 0.01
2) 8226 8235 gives 0.01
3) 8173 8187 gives -0.04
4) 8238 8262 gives 0.02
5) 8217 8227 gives 0.01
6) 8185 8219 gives 0.00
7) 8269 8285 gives -0.02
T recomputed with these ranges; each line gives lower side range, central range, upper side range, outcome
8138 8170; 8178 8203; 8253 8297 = -0.02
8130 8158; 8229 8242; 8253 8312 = 0.01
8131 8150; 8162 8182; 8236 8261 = -0.04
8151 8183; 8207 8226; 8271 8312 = 0.03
